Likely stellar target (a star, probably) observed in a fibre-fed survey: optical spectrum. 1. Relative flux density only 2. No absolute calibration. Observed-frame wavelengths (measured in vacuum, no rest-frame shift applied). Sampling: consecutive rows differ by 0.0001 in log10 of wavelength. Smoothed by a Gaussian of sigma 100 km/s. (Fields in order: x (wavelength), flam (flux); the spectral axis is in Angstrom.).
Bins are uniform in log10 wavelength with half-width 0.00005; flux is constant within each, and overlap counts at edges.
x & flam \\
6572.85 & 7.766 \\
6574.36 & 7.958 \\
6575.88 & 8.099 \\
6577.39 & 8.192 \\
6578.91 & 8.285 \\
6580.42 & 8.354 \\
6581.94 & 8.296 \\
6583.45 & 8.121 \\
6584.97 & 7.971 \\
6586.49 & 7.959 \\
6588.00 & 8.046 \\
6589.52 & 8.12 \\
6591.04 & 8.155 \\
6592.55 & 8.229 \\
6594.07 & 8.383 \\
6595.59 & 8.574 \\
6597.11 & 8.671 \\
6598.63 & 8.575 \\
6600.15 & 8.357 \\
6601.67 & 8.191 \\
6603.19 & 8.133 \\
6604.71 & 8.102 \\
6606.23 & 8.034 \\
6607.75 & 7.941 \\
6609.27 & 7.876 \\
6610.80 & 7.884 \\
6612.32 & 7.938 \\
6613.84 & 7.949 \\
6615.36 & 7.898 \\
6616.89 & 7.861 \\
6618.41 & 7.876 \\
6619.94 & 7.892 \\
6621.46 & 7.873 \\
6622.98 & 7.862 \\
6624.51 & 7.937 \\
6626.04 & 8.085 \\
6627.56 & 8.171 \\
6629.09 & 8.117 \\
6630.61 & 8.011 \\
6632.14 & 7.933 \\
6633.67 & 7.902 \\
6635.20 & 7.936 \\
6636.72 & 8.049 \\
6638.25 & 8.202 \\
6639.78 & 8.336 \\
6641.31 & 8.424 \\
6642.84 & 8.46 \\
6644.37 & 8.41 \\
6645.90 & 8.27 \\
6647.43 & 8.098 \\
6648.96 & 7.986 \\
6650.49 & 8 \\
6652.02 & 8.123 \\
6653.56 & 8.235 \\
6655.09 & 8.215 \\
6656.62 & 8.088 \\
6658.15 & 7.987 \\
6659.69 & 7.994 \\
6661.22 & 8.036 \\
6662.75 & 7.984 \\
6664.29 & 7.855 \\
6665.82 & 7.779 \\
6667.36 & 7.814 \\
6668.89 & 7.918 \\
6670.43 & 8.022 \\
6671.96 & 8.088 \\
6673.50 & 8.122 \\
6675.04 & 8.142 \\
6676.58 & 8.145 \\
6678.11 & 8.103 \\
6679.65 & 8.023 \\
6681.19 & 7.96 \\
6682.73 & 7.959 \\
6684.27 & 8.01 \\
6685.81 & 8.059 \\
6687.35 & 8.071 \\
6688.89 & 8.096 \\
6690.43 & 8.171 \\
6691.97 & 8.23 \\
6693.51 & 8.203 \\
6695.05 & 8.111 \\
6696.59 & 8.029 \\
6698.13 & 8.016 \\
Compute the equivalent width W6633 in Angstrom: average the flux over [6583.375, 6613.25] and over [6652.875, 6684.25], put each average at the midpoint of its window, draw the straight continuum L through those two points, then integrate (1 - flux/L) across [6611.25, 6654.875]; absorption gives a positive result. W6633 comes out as 0.1 Angstrom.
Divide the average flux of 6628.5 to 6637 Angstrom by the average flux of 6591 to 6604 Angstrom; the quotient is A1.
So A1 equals 0.95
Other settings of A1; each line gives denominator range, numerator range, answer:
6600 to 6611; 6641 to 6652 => 1.02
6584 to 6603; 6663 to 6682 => 0.97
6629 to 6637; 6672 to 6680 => 1.02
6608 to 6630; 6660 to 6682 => 1.01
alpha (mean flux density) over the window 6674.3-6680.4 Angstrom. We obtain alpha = 8.11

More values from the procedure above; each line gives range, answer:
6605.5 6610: 7.96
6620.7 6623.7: 7.89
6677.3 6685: 8.01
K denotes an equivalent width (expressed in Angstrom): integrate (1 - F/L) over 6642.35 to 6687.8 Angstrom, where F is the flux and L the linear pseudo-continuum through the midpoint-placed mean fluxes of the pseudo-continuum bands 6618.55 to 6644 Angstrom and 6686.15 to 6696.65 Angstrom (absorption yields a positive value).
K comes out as 0.3 Angstrom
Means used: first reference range 8.07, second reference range 8.14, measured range 8.06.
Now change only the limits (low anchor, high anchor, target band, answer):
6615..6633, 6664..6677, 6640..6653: -0.4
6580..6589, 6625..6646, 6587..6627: 0.2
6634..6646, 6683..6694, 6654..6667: 0.3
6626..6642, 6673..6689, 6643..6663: -0.1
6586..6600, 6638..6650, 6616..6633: 0.7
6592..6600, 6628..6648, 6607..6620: 0.7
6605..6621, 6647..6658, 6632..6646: -0.3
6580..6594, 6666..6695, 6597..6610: -0.1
